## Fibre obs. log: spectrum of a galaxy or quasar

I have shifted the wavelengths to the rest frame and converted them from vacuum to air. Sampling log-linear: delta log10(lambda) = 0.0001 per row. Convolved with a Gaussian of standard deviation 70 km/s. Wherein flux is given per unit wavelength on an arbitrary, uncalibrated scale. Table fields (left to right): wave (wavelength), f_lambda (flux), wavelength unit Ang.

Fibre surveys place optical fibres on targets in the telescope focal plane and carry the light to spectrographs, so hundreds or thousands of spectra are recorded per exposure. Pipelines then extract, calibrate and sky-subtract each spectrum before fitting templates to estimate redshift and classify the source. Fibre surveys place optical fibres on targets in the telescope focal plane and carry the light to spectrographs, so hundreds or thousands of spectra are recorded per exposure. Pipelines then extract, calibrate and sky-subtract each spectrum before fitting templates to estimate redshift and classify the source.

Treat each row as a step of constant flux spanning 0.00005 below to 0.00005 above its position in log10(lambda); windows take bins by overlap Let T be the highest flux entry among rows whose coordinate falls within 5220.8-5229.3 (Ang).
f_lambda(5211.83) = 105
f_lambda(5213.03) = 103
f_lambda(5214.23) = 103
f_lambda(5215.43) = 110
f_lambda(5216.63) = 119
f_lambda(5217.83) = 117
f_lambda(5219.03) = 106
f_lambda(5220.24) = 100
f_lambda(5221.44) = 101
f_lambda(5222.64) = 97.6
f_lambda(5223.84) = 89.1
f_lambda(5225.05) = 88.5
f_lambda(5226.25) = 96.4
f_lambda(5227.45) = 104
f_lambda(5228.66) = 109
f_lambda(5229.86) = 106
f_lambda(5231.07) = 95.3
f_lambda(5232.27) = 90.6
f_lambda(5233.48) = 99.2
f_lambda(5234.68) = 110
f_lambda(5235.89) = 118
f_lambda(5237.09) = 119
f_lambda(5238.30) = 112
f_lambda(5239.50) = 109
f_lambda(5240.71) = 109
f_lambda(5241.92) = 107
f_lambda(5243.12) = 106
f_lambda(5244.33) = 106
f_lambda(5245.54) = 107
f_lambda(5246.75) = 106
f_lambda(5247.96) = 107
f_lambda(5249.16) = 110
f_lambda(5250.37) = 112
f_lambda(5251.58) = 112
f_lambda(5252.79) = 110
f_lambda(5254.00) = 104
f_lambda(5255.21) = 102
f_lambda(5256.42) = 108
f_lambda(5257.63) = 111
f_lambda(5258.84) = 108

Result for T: 109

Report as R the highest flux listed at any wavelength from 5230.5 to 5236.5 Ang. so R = 118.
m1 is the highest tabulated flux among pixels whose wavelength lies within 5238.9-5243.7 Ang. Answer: 109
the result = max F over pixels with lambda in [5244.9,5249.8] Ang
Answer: 110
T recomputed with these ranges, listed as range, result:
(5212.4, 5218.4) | 119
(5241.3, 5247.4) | 107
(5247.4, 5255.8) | 112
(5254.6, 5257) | 108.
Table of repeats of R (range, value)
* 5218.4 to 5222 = 106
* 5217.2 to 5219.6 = 117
